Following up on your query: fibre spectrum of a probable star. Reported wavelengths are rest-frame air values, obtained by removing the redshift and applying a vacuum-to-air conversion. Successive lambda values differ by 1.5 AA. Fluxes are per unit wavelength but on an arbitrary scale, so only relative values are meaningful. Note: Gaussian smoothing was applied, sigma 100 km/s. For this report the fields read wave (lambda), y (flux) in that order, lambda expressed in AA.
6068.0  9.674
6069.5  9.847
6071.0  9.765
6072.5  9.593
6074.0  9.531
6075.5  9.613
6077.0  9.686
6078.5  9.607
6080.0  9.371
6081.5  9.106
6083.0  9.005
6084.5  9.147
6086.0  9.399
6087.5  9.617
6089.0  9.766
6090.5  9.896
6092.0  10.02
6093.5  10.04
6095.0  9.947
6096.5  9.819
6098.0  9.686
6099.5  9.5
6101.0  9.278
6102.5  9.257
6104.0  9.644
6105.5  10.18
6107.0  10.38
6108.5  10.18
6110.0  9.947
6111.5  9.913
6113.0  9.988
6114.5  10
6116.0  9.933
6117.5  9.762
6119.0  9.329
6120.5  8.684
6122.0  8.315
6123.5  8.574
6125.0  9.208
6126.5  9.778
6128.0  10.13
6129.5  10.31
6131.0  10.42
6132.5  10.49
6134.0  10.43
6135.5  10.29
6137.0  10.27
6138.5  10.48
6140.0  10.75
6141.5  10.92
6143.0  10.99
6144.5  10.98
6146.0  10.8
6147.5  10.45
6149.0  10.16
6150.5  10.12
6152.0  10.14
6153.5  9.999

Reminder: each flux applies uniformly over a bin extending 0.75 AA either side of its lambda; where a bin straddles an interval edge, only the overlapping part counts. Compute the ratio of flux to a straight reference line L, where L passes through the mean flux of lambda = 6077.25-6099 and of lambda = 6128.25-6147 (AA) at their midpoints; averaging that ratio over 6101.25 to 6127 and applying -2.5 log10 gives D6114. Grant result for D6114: 0.06 mag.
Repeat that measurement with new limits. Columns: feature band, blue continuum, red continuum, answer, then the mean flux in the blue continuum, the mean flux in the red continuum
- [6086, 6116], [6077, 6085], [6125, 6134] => -0.021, 9.29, 10.2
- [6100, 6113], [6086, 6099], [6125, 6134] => 0.011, 9.82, 10.2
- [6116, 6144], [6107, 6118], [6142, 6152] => 0.035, 9.99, 10.6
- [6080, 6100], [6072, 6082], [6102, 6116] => 0.010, 9.51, 9.95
